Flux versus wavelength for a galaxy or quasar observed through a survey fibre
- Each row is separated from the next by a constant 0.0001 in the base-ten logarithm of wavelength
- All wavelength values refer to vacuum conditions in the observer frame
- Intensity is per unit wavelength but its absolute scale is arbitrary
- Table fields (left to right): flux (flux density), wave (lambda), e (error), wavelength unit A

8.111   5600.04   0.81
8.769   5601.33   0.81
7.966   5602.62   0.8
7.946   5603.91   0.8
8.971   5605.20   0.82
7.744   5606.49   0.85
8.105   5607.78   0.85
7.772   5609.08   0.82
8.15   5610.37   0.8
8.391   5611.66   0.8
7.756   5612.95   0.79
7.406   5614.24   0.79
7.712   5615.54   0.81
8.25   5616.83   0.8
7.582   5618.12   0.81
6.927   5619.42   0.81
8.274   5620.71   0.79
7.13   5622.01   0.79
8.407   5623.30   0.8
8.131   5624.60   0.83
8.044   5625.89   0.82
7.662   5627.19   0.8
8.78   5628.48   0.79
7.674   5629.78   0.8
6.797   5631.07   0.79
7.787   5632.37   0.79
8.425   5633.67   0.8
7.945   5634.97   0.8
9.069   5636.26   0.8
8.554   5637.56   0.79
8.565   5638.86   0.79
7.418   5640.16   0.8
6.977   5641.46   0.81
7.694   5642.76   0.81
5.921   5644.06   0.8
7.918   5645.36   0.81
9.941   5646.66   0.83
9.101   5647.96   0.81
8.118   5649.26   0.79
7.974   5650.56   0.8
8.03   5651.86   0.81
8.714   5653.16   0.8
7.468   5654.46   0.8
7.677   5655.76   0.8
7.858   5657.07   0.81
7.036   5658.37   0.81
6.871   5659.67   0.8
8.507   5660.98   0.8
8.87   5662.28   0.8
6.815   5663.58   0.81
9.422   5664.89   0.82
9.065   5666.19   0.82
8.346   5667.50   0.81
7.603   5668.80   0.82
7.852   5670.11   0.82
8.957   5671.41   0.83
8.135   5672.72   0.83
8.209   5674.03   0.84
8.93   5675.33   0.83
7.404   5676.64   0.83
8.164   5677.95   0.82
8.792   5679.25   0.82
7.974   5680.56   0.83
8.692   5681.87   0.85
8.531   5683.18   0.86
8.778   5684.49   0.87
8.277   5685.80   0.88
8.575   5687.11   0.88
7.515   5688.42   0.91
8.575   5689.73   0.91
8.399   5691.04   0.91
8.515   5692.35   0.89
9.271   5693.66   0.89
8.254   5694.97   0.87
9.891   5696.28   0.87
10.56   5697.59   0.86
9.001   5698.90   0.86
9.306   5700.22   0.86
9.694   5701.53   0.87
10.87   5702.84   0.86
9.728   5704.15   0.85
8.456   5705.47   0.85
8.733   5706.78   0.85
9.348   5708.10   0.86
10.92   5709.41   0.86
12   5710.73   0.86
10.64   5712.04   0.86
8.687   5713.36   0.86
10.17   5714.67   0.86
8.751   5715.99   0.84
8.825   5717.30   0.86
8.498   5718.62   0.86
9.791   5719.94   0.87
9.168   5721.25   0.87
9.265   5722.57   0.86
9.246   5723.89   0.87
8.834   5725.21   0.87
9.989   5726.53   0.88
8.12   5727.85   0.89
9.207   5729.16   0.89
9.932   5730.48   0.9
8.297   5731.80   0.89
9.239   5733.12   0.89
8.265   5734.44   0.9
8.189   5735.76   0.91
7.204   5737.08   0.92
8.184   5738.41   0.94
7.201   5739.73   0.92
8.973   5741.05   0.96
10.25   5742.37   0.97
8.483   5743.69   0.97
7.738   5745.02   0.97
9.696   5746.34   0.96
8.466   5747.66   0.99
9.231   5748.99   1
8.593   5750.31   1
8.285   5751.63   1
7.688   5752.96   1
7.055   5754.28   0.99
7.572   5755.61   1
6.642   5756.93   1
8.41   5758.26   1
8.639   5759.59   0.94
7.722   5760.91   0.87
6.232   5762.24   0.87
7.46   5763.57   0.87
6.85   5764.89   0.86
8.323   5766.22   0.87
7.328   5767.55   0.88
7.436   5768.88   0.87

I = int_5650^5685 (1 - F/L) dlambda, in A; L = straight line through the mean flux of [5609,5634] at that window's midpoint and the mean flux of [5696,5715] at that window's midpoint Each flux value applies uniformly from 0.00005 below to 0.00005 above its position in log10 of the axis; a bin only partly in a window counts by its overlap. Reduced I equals 3.0 A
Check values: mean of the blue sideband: 7.85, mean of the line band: 8.17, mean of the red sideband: 9.86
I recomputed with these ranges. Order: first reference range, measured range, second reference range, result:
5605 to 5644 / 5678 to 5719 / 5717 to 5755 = -3.6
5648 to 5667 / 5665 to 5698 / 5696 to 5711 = 1.6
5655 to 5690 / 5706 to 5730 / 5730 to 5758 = -3.4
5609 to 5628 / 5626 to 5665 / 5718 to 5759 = 0.2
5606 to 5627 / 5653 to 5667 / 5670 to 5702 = 0.6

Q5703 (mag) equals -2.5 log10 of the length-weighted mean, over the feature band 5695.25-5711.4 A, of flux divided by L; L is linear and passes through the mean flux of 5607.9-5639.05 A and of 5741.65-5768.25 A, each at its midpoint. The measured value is -0.22 mag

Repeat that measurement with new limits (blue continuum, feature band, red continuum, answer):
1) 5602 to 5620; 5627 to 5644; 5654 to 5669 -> 0.01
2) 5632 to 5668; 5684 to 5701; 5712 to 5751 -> -0.04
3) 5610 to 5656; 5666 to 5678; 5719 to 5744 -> 0.01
